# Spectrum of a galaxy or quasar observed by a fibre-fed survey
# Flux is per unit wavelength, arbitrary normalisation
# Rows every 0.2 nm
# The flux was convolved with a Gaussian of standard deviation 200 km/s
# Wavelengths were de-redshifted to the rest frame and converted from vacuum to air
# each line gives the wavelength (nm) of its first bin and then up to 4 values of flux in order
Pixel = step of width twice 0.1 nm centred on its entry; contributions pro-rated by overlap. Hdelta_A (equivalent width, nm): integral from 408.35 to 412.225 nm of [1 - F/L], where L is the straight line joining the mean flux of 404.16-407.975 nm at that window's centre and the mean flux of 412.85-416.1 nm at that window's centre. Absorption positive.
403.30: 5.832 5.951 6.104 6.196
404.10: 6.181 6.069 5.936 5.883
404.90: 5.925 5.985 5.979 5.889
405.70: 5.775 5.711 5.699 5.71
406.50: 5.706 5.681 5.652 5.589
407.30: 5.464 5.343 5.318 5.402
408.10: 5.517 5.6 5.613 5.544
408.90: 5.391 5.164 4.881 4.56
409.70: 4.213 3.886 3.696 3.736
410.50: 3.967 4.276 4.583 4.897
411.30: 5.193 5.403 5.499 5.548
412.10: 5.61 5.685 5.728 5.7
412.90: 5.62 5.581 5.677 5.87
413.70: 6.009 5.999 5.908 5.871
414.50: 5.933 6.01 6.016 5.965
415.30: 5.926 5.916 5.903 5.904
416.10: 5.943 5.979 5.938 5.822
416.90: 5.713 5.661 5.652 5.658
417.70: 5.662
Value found 0.65 nm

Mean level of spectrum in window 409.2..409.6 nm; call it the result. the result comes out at 4.72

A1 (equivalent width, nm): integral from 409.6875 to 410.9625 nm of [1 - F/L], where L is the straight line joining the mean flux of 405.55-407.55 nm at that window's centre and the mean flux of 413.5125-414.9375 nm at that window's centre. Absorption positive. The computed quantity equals 0.39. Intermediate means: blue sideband 5.65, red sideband 5.96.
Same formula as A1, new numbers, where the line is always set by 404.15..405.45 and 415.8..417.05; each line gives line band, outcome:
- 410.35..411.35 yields 0.24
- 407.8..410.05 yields 0.34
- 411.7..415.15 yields 0.06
